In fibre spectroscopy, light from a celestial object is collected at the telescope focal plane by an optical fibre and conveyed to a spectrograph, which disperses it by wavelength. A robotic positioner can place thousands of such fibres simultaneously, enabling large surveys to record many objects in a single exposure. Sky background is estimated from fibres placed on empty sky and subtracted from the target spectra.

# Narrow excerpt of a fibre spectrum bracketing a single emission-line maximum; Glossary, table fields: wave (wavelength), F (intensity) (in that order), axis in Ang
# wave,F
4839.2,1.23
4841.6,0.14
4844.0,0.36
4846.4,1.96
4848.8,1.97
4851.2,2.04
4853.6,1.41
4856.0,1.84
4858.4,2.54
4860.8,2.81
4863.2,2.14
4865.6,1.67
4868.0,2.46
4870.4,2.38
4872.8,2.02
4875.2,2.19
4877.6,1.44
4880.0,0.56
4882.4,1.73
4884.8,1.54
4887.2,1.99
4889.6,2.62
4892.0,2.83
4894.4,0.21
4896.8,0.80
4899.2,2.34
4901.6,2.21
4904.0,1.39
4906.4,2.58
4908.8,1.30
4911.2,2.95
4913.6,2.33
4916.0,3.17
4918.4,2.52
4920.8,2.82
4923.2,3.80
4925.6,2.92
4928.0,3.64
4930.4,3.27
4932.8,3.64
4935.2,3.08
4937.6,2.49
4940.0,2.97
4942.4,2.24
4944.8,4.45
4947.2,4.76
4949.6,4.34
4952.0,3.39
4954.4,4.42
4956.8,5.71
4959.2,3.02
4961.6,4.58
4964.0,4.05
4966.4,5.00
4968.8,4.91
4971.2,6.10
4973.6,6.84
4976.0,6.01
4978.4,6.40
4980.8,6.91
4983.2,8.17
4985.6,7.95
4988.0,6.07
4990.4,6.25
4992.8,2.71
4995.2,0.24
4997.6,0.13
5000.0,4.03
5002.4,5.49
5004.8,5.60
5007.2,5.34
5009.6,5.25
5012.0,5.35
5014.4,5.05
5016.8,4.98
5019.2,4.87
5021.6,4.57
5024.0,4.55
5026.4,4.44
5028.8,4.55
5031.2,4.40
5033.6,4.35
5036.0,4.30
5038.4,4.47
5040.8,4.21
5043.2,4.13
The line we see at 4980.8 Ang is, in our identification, Ly-alpha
